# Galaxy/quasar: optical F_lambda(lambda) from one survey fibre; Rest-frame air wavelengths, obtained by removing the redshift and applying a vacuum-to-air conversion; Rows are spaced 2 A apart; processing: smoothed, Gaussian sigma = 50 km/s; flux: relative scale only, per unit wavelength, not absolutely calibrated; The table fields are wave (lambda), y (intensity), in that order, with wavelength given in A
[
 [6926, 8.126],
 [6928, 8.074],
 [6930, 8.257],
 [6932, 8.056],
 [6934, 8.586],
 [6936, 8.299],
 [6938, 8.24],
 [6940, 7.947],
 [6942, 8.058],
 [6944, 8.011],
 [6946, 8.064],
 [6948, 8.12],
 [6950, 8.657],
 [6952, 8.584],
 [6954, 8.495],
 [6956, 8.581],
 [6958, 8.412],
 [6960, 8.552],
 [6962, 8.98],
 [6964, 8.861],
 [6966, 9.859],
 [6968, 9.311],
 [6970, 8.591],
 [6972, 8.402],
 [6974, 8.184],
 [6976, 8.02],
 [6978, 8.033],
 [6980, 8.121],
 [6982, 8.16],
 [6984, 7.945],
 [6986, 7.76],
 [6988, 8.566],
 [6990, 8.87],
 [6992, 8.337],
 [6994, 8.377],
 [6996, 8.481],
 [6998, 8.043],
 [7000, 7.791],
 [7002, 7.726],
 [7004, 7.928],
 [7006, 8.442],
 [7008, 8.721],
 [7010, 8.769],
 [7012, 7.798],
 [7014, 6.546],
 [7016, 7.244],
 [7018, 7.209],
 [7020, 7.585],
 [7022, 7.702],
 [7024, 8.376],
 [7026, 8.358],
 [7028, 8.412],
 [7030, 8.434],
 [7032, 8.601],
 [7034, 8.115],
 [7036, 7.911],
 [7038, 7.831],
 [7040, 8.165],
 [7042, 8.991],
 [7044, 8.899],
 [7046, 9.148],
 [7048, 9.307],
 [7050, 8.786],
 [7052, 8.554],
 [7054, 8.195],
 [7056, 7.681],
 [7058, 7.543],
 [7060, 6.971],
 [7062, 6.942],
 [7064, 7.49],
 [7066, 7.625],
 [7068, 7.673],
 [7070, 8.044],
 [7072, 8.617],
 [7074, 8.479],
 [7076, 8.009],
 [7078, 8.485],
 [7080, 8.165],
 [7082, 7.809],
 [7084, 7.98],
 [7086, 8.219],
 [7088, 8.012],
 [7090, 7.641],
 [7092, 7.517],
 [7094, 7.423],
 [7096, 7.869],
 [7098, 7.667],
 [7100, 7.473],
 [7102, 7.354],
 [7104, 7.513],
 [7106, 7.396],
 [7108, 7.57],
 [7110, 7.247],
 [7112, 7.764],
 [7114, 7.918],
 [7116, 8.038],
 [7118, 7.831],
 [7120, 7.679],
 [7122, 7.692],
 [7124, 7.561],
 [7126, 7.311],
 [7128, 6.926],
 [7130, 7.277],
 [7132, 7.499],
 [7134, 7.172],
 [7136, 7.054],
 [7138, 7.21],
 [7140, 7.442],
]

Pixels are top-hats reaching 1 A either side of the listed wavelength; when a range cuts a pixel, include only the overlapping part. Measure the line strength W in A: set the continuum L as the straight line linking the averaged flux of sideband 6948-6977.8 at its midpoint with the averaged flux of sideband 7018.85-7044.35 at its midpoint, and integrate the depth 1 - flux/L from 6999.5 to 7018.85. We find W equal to 1.27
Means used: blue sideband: 8.64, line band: 7.82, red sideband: 8.24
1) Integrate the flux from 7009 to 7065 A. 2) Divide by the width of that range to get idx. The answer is 8.06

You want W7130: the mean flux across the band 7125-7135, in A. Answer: 7.24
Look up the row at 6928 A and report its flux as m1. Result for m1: 8.074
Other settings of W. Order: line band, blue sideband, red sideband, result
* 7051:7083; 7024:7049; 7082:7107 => 0.7 A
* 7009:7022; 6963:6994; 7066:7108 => 1.1 A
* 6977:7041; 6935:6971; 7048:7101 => 1.3 A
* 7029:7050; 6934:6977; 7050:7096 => -1.3 A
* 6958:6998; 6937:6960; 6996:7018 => -1.9 A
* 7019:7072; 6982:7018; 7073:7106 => -1.3 A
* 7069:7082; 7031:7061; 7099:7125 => -0.4 A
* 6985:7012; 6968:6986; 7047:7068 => -0.5 A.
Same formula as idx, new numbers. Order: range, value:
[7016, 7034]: 8.04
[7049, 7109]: 7.82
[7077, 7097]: 7.91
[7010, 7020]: 7.39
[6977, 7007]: 8.17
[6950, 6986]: 8.52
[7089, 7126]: 7.61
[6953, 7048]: 8.3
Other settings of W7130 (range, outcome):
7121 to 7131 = 7.35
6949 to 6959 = 8.55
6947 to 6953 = 8.45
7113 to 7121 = 7.87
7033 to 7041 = 8.01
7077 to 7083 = 8.15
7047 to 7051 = 9.05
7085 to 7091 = 7.96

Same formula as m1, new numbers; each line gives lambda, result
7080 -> 8.165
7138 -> 7.21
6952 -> 8.584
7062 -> 6.942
